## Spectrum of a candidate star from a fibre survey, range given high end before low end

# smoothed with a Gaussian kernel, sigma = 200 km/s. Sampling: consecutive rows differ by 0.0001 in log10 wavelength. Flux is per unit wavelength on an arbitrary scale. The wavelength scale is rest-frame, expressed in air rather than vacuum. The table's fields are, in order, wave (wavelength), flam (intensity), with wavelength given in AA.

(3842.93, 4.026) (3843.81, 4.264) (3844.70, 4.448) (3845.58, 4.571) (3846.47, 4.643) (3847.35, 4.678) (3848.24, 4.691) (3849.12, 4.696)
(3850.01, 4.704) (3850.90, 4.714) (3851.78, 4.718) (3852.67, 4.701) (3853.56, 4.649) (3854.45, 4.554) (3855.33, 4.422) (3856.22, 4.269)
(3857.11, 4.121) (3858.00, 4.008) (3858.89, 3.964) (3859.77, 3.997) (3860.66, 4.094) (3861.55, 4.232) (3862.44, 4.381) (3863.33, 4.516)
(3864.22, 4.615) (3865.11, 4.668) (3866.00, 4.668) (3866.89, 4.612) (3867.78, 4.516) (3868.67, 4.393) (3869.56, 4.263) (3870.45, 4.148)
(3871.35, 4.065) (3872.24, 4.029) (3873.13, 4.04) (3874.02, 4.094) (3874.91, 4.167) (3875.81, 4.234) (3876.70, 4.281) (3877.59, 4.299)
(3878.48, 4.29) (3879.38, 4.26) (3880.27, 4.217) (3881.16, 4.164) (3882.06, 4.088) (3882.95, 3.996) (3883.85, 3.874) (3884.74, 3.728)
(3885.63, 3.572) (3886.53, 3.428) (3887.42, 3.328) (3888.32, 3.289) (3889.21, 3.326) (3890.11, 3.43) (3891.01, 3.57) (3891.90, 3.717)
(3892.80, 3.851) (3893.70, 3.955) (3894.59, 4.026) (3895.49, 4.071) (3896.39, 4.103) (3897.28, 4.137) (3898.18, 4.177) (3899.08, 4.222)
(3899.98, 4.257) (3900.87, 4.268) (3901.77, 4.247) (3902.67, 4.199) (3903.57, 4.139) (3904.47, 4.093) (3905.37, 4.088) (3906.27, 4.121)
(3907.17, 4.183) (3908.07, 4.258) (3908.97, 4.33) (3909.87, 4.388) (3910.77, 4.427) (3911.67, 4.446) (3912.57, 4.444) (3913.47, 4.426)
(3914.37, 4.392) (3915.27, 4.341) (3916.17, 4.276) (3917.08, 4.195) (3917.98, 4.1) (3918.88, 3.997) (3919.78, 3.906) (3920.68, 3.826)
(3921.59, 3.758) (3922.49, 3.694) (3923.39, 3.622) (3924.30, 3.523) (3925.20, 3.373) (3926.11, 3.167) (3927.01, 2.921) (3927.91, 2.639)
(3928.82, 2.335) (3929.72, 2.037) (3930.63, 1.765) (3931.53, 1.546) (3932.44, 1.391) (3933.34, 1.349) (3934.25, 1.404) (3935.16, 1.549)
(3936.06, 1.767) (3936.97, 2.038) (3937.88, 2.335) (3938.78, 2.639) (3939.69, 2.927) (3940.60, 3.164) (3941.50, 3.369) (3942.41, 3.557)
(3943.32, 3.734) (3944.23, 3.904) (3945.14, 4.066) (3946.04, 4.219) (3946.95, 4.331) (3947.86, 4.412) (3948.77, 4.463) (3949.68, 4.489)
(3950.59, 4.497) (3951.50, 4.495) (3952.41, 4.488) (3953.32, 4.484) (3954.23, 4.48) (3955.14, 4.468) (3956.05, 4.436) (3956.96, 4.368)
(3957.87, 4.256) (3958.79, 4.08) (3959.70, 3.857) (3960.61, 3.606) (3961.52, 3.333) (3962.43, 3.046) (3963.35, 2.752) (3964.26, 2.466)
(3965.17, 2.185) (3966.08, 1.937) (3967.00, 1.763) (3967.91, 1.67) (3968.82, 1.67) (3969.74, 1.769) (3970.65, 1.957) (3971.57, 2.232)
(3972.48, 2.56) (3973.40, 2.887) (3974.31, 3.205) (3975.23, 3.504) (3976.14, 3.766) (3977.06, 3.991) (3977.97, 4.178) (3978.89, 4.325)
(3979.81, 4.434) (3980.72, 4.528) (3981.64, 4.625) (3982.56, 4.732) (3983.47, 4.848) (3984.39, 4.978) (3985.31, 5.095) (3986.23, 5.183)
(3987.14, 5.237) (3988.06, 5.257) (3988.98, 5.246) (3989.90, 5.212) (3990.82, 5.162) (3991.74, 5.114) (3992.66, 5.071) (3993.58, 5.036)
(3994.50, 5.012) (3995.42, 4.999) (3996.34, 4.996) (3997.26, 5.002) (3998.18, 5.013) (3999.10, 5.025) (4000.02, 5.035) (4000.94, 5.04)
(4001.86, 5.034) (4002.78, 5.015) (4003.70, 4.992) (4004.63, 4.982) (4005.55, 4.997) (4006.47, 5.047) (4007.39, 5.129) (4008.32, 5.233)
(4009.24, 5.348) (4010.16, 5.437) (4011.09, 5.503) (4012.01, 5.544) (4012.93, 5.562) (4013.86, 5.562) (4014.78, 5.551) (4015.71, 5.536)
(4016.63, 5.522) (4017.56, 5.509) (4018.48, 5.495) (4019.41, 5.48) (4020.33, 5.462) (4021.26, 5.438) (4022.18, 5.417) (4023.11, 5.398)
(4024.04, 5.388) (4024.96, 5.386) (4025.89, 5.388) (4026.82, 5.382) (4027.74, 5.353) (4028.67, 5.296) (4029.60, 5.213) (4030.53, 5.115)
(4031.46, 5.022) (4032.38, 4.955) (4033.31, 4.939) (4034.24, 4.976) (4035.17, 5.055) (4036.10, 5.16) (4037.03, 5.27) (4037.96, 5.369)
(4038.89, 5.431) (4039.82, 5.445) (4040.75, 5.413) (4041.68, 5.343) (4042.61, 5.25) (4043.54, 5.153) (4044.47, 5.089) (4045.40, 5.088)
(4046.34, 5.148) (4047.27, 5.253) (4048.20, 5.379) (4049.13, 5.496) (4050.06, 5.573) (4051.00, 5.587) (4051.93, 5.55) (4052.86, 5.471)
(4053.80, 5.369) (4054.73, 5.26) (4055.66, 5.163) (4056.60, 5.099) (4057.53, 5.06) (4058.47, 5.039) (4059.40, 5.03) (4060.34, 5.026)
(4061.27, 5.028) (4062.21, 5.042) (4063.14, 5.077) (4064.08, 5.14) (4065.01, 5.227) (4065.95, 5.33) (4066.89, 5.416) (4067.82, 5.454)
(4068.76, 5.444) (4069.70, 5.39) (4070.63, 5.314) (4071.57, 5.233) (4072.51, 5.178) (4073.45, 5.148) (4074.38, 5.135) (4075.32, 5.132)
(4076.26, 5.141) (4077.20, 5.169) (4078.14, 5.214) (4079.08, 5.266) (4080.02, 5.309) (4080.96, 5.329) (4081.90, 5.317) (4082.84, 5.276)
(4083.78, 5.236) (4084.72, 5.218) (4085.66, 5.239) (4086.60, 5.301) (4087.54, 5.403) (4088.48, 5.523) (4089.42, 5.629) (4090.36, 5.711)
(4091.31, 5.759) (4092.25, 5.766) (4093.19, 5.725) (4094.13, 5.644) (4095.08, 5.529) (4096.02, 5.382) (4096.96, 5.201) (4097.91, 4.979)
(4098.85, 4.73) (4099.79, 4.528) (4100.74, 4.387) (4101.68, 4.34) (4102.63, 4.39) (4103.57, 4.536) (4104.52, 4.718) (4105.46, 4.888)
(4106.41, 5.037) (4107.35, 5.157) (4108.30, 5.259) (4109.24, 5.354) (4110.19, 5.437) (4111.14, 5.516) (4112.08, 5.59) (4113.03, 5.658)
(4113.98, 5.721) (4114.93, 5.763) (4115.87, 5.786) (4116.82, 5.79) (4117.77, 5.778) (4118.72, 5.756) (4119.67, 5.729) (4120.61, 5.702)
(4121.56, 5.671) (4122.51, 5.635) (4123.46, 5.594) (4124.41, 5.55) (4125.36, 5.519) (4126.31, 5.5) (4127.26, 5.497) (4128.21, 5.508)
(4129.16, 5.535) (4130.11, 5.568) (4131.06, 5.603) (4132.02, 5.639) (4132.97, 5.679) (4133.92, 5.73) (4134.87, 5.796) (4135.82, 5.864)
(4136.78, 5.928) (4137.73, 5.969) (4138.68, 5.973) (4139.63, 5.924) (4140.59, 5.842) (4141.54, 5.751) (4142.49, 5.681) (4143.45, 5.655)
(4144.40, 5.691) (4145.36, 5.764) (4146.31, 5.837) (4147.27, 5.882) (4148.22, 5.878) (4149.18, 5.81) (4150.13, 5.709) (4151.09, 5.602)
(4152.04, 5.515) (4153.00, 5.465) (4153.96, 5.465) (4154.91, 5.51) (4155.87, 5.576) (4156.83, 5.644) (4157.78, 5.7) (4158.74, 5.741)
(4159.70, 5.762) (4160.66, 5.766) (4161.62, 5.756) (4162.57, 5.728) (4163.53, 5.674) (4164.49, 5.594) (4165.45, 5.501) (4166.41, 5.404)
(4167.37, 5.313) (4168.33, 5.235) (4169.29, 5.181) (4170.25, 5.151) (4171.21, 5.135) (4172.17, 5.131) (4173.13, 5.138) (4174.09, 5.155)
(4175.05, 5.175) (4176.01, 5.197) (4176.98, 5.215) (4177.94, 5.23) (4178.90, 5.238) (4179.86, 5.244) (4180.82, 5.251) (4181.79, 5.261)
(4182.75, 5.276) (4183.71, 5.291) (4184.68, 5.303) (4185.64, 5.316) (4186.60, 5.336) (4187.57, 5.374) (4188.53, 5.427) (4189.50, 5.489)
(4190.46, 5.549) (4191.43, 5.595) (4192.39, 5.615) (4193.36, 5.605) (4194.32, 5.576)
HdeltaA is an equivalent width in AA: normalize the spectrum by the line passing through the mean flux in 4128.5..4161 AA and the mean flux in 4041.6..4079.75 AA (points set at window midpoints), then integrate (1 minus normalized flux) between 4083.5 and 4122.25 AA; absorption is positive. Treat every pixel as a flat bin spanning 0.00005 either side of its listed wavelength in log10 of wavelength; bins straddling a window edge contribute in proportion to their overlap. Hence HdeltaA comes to 1.05 AA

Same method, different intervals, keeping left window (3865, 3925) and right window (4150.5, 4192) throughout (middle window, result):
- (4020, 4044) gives -2.7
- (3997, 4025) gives -4.0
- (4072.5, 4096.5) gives -1.9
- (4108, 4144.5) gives -3.4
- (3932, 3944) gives 5.2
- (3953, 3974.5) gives 6.6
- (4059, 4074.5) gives -1.0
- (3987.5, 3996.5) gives -1.1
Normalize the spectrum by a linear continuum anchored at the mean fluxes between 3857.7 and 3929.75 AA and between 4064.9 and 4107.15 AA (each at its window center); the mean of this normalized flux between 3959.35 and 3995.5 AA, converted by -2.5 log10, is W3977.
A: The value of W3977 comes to 0.19 mag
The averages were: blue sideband 4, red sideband 5.2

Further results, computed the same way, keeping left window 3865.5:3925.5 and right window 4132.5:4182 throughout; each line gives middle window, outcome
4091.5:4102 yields 0.01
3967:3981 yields 0.43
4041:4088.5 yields -0.05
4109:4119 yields -0.07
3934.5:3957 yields 0.18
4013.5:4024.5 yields -0.15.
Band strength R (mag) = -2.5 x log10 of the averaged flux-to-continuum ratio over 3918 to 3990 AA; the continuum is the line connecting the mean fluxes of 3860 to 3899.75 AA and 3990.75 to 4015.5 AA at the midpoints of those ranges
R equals 0.34 mag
